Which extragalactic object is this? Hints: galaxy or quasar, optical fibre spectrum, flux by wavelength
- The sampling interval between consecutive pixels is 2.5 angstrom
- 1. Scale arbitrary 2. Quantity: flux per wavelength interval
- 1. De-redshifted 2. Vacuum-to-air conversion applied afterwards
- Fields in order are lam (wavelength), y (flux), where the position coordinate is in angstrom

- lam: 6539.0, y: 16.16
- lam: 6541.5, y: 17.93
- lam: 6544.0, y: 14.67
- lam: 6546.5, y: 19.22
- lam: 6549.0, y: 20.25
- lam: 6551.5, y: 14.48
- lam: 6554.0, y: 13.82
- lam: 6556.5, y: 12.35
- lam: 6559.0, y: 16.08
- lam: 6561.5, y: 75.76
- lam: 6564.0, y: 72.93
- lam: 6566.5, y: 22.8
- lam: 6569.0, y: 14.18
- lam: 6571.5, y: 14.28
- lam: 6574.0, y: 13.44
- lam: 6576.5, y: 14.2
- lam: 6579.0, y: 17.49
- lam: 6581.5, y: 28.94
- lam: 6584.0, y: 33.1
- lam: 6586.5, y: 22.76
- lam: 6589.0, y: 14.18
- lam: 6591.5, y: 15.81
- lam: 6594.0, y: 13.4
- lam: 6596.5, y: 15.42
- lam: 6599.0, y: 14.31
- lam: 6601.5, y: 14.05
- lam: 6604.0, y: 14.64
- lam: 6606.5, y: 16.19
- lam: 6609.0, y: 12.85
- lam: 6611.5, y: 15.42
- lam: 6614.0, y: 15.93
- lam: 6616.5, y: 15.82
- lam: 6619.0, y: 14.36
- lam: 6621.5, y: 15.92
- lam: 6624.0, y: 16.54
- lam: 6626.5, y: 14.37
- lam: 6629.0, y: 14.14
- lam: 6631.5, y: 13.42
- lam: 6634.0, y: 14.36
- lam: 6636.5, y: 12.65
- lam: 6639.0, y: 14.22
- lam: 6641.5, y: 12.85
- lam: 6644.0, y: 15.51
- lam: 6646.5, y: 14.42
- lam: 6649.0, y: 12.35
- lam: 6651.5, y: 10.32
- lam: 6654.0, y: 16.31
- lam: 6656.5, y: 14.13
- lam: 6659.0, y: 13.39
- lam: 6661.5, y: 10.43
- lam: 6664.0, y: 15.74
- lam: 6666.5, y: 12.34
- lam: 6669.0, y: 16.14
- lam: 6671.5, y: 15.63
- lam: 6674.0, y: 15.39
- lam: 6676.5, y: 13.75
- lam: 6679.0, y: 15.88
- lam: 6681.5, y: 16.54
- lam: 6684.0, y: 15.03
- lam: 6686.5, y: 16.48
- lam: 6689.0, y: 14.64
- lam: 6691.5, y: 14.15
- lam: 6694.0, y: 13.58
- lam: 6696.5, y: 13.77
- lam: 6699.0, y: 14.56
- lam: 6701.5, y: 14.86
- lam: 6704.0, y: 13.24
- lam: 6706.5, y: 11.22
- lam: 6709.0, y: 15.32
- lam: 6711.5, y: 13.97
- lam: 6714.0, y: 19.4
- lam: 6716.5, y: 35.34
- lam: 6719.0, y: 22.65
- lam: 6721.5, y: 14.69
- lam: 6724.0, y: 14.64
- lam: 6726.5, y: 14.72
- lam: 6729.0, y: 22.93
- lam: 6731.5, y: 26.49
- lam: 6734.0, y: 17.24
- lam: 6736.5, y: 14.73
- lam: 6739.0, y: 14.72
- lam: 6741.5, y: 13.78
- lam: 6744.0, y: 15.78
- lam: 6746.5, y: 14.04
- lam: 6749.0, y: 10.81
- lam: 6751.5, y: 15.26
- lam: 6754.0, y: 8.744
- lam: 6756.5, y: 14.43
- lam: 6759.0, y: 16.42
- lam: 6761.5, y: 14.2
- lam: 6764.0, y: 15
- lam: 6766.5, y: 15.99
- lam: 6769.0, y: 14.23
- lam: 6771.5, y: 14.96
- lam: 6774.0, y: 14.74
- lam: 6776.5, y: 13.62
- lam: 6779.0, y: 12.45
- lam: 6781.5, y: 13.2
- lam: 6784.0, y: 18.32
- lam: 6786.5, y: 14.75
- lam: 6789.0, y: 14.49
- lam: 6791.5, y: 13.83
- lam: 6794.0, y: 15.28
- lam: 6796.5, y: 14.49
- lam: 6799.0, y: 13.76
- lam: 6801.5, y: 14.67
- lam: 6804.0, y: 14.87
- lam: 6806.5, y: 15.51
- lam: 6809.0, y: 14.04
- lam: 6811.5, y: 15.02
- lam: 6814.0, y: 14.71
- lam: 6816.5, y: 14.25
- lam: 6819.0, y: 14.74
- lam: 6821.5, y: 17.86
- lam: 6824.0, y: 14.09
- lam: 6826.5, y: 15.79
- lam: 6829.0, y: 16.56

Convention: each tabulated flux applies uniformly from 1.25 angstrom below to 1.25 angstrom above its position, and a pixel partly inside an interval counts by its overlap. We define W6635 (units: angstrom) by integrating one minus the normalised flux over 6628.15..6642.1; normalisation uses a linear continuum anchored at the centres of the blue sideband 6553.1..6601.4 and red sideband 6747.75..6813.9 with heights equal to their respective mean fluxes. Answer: 4.8 angstrom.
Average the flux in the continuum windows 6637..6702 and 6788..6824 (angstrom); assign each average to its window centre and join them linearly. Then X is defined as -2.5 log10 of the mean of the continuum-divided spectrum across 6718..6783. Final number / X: -0.06 mag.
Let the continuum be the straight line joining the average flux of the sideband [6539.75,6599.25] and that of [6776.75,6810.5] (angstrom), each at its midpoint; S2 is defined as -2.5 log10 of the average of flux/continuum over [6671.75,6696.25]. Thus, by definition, 0.22 mag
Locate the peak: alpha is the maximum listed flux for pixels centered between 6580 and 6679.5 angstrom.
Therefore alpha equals 33.1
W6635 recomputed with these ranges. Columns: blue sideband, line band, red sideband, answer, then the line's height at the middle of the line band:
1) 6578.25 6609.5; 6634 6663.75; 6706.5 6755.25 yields 7.0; 17.6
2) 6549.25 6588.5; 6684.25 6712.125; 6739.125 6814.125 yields 6.5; 18.5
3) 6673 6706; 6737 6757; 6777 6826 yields 1.7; 14.7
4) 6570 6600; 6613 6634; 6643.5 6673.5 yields 1.2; 15.9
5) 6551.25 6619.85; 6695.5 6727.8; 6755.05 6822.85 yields 0.4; 17.1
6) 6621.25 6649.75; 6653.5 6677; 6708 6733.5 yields 2.8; 16.2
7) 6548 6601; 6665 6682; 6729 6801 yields 3.3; 18.7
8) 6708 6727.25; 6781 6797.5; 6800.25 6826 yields 1.0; 16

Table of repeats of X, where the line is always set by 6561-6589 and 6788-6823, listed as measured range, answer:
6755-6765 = 0.17 mag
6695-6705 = 0.42 mag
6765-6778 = 0.15 mag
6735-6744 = 0.26 mag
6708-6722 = -0.03 mag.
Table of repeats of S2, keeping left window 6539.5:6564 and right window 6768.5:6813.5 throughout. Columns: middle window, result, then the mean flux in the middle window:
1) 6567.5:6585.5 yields 0.22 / 19.5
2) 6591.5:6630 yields 0.44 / 14.9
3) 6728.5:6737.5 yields -0.18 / 20.3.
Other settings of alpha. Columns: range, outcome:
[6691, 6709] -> 15.32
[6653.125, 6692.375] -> 16.54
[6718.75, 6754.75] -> 26.49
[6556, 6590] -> 75.76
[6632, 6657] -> 16.31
